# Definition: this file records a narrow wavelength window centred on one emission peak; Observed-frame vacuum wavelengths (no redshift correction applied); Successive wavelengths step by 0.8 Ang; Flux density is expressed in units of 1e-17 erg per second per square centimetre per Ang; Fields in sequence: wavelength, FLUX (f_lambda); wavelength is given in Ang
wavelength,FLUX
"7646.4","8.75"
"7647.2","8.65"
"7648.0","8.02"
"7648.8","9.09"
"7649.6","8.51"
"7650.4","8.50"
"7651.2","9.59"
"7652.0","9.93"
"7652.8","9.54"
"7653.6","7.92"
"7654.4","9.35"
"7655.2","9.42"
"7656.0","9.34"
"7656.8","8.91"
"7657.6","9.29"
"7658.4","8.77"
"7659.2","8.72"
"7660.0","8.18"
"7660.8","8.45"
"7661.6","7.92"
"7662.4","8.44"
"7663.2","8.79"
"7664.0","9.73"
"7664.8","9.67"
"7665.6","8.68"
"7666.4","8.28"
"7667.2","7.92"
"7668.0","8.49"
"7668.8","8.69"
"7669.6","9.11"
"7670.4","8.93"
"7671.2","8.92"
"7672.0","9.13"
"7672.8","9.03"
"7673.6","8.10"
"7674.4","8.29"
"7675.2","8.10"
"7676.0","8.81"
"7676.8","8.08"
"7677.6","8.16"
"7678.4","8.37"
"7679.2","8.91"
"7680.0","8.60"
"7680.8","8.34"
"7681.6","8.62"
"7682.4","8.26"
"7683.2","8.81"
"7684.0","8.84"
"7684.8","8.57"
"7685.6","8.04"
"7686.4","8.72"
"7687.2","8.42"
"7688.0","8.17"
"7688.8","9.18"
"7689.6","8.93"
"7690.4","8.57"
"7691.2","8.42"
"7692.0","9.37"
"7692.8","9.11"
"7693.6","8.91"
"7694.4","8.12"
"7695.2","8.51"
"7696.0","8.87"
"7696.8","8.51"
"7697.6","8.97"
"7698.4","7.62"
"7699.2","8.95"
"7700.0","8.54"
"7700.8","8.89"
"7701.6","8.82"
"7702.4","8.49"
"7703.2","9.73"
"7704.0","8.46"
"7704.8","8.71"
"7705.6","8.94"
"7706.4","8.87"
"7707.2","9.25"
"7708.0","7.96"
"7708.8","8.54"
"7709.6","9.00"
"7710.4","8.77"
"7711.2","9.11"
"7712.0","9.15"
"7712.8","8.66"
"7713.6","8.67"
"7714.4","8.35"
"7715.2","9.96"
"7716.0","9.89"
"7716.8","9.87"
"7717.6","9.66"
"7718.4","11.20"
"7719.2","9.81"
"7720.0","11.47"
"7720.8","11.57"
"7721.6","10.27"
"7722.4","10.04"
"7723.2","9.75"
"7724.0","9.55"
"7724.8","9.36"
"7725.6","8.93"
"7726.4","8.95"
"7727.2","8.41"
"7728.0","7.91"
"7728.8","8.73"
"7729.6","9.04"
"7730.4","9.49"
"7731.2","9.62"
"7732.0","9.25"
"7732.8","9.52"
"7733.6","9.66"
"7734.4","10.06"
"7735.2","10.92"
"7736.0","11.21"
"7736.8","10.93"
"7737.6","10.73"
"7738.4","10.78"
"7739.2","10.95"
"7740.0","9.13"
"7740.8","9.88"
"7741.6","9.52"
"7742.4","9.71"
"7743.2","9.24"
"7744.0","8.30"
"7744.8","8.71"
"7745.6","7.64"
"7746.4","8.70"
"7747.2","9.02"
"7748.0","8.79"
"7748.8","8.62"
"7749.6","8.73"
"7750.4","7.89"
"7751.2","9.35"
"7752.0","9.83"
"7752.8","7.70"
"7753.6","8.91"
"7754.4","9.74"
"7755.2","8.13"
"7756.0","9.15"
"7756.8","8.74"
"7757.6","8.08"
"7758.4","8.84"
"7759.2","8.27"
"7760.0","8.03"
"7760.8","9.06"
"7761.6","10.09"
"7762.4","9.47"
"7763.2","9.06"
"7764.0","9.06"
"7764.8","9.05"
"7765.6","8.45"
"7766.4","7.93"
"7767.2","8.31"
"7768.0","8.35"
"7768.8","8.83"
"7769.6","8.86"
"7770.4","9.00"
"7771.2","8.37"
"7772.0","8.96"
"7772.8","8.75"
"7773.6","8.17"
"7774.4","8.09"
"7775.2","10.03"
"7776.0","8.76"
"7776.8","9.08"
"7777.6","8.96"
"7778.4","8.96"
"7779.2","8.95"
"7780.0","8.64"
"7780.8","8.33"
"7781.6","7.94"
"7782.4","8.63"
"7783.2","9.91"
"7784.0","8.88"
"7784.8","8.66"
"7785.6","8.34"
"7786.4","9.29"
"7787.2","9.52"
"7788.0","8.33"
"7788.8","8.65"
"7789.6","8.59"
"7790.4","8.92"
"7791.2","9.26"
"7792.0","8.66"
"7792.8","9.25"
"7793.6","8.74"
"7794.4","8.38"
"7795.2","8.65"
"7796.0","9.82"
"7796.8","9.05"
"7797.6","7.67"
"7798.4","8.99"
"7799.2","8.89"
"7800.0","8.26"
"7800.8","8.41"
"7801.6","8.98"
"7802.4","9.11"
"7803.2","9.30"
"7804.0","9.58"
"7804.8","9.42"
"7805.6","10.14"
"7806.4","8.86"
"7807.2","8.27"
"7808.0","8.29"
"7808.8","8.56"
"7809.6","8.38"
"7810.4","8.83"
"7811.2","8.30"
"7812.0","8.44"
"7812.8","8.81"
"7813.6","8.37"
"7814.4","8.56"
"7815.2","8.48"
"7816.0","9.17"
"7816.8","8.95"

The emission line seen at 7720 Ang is [S II]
